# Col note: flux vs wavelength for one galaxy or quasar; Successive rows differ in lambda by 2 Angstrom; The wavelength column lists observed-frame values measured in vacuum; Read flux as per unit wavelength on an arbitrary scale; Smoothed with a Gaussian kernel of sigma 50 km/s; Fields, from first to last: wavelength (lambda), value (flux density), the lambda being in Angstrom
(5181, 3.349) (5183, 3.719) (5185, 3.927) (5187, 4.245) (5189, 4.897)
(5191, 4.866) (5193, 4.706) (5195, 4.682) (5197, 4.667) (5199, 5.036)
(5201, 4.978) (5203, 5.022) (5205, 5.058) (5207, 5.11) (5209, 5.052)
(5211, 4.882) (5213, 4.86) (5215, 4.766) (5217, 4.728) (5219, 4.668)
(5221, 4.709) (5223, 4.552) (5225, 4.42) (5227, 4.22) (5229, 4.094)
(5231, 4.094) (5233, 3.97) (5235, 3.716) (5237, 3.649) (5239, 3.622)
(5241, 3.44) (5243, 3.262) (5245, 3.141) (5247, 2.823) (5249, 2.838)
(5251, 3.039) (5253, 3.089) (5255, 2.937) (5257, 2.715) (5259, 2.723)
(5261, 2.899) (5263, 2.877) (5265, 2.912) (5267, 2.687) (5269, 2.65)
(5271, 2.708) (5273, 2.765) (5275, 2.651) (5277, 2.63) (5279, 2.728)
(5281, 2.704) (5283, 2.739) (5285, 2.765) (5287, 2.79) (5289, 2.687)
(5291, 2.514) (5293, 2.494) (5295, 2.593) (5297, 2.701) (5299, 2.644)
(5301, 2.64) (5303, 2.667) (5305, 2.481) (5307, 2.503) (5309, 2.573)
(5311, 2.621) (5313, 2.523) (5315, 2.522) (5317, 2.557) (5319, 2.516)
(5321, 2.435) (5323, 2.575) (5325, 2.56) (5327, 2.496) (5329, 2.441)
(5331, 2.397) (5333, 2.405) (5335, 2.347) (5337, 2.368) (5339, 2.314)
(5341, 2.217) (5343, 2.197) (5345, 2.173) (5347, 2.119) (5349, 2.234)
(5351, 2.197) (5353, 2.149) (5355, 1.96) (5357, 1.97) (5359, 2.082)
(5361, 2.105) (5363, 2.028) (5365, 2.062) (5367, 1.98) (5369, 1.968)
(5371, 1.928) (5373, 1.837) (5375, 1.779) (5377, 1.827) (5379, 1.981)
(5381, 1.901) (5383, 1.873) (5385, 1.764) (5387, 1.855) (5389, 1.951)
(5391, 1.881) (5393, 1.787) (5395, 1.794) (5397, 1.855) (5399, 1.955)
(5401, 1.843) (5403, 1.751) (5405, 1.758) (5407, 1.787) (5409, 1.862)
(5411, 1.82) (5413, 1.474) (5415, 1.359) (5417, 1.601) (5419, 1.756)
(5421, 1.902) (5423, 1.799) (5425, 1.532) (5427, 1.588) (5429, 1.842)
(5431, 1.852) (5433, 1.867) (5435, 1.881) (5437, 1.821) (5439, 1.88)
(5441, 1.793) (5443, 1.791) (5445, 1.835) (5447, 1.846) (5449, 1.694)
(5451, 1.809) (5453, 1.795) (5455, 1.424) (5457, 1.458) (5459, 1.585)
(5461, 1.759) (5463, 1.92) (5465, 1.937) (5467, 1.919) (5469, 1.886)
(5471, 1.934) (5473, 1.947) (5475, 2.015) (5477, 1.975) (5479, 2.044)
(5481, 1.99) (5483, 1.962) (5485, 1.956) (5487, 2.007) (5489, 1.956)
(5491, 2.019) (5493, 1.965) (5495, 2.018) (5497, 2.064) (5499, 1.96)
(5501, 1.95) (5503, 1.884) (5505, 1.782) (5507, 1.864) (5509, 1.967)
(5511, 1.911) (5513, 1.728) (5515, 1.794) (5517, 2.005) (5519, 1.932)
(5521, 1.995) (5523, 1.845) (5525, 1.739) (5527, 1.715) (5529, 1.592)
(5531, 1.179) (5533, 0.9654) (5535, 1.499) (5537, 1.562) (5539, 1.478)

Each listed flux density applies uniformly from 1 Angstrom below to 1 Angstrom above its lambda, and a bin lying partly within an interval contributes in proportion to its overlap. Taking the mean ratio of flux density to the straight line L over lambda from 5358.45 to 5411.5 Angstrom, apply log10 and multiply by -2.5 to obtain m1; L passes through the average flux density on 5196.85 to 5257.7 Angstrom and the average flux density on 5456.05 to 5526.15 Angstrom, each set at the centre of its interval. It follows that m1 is 0.423 mag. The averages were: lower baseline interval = 4.1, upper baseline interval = 1.9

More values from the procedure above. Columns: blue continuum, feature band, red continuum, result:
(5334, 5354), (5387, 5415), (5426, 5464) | 0.10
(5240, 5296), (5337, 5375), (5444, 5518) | 0.17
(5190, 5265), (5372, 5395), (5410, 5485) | 0.30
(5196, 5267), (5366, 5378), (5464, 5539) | 0.45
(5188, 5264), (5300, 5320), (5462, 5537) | 0.31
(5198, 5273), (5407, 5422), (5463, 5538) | 0.42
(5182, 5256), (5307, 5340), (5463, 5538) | 0.32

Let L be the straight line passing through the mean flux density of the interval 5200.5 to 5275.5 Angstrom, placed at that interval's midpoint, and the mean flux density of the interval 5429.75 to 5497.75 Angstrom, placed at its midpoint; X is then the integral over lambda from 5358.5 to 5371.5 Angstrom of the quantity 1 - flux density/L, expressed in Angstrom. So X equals 3.2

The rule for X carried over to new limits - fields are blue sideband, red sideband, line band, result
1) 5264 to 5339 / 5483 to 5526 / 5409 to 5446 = 7.26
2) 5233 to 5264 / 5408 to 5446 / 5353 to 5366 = 1.34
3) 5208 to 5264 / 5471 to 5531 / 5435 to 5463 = 6.54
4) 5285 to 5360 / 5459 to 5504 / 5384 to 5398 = 2.40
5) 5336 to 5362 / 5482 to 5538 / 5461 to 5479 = -0.35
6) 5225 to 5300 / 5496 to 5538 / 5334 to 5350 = 2.36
